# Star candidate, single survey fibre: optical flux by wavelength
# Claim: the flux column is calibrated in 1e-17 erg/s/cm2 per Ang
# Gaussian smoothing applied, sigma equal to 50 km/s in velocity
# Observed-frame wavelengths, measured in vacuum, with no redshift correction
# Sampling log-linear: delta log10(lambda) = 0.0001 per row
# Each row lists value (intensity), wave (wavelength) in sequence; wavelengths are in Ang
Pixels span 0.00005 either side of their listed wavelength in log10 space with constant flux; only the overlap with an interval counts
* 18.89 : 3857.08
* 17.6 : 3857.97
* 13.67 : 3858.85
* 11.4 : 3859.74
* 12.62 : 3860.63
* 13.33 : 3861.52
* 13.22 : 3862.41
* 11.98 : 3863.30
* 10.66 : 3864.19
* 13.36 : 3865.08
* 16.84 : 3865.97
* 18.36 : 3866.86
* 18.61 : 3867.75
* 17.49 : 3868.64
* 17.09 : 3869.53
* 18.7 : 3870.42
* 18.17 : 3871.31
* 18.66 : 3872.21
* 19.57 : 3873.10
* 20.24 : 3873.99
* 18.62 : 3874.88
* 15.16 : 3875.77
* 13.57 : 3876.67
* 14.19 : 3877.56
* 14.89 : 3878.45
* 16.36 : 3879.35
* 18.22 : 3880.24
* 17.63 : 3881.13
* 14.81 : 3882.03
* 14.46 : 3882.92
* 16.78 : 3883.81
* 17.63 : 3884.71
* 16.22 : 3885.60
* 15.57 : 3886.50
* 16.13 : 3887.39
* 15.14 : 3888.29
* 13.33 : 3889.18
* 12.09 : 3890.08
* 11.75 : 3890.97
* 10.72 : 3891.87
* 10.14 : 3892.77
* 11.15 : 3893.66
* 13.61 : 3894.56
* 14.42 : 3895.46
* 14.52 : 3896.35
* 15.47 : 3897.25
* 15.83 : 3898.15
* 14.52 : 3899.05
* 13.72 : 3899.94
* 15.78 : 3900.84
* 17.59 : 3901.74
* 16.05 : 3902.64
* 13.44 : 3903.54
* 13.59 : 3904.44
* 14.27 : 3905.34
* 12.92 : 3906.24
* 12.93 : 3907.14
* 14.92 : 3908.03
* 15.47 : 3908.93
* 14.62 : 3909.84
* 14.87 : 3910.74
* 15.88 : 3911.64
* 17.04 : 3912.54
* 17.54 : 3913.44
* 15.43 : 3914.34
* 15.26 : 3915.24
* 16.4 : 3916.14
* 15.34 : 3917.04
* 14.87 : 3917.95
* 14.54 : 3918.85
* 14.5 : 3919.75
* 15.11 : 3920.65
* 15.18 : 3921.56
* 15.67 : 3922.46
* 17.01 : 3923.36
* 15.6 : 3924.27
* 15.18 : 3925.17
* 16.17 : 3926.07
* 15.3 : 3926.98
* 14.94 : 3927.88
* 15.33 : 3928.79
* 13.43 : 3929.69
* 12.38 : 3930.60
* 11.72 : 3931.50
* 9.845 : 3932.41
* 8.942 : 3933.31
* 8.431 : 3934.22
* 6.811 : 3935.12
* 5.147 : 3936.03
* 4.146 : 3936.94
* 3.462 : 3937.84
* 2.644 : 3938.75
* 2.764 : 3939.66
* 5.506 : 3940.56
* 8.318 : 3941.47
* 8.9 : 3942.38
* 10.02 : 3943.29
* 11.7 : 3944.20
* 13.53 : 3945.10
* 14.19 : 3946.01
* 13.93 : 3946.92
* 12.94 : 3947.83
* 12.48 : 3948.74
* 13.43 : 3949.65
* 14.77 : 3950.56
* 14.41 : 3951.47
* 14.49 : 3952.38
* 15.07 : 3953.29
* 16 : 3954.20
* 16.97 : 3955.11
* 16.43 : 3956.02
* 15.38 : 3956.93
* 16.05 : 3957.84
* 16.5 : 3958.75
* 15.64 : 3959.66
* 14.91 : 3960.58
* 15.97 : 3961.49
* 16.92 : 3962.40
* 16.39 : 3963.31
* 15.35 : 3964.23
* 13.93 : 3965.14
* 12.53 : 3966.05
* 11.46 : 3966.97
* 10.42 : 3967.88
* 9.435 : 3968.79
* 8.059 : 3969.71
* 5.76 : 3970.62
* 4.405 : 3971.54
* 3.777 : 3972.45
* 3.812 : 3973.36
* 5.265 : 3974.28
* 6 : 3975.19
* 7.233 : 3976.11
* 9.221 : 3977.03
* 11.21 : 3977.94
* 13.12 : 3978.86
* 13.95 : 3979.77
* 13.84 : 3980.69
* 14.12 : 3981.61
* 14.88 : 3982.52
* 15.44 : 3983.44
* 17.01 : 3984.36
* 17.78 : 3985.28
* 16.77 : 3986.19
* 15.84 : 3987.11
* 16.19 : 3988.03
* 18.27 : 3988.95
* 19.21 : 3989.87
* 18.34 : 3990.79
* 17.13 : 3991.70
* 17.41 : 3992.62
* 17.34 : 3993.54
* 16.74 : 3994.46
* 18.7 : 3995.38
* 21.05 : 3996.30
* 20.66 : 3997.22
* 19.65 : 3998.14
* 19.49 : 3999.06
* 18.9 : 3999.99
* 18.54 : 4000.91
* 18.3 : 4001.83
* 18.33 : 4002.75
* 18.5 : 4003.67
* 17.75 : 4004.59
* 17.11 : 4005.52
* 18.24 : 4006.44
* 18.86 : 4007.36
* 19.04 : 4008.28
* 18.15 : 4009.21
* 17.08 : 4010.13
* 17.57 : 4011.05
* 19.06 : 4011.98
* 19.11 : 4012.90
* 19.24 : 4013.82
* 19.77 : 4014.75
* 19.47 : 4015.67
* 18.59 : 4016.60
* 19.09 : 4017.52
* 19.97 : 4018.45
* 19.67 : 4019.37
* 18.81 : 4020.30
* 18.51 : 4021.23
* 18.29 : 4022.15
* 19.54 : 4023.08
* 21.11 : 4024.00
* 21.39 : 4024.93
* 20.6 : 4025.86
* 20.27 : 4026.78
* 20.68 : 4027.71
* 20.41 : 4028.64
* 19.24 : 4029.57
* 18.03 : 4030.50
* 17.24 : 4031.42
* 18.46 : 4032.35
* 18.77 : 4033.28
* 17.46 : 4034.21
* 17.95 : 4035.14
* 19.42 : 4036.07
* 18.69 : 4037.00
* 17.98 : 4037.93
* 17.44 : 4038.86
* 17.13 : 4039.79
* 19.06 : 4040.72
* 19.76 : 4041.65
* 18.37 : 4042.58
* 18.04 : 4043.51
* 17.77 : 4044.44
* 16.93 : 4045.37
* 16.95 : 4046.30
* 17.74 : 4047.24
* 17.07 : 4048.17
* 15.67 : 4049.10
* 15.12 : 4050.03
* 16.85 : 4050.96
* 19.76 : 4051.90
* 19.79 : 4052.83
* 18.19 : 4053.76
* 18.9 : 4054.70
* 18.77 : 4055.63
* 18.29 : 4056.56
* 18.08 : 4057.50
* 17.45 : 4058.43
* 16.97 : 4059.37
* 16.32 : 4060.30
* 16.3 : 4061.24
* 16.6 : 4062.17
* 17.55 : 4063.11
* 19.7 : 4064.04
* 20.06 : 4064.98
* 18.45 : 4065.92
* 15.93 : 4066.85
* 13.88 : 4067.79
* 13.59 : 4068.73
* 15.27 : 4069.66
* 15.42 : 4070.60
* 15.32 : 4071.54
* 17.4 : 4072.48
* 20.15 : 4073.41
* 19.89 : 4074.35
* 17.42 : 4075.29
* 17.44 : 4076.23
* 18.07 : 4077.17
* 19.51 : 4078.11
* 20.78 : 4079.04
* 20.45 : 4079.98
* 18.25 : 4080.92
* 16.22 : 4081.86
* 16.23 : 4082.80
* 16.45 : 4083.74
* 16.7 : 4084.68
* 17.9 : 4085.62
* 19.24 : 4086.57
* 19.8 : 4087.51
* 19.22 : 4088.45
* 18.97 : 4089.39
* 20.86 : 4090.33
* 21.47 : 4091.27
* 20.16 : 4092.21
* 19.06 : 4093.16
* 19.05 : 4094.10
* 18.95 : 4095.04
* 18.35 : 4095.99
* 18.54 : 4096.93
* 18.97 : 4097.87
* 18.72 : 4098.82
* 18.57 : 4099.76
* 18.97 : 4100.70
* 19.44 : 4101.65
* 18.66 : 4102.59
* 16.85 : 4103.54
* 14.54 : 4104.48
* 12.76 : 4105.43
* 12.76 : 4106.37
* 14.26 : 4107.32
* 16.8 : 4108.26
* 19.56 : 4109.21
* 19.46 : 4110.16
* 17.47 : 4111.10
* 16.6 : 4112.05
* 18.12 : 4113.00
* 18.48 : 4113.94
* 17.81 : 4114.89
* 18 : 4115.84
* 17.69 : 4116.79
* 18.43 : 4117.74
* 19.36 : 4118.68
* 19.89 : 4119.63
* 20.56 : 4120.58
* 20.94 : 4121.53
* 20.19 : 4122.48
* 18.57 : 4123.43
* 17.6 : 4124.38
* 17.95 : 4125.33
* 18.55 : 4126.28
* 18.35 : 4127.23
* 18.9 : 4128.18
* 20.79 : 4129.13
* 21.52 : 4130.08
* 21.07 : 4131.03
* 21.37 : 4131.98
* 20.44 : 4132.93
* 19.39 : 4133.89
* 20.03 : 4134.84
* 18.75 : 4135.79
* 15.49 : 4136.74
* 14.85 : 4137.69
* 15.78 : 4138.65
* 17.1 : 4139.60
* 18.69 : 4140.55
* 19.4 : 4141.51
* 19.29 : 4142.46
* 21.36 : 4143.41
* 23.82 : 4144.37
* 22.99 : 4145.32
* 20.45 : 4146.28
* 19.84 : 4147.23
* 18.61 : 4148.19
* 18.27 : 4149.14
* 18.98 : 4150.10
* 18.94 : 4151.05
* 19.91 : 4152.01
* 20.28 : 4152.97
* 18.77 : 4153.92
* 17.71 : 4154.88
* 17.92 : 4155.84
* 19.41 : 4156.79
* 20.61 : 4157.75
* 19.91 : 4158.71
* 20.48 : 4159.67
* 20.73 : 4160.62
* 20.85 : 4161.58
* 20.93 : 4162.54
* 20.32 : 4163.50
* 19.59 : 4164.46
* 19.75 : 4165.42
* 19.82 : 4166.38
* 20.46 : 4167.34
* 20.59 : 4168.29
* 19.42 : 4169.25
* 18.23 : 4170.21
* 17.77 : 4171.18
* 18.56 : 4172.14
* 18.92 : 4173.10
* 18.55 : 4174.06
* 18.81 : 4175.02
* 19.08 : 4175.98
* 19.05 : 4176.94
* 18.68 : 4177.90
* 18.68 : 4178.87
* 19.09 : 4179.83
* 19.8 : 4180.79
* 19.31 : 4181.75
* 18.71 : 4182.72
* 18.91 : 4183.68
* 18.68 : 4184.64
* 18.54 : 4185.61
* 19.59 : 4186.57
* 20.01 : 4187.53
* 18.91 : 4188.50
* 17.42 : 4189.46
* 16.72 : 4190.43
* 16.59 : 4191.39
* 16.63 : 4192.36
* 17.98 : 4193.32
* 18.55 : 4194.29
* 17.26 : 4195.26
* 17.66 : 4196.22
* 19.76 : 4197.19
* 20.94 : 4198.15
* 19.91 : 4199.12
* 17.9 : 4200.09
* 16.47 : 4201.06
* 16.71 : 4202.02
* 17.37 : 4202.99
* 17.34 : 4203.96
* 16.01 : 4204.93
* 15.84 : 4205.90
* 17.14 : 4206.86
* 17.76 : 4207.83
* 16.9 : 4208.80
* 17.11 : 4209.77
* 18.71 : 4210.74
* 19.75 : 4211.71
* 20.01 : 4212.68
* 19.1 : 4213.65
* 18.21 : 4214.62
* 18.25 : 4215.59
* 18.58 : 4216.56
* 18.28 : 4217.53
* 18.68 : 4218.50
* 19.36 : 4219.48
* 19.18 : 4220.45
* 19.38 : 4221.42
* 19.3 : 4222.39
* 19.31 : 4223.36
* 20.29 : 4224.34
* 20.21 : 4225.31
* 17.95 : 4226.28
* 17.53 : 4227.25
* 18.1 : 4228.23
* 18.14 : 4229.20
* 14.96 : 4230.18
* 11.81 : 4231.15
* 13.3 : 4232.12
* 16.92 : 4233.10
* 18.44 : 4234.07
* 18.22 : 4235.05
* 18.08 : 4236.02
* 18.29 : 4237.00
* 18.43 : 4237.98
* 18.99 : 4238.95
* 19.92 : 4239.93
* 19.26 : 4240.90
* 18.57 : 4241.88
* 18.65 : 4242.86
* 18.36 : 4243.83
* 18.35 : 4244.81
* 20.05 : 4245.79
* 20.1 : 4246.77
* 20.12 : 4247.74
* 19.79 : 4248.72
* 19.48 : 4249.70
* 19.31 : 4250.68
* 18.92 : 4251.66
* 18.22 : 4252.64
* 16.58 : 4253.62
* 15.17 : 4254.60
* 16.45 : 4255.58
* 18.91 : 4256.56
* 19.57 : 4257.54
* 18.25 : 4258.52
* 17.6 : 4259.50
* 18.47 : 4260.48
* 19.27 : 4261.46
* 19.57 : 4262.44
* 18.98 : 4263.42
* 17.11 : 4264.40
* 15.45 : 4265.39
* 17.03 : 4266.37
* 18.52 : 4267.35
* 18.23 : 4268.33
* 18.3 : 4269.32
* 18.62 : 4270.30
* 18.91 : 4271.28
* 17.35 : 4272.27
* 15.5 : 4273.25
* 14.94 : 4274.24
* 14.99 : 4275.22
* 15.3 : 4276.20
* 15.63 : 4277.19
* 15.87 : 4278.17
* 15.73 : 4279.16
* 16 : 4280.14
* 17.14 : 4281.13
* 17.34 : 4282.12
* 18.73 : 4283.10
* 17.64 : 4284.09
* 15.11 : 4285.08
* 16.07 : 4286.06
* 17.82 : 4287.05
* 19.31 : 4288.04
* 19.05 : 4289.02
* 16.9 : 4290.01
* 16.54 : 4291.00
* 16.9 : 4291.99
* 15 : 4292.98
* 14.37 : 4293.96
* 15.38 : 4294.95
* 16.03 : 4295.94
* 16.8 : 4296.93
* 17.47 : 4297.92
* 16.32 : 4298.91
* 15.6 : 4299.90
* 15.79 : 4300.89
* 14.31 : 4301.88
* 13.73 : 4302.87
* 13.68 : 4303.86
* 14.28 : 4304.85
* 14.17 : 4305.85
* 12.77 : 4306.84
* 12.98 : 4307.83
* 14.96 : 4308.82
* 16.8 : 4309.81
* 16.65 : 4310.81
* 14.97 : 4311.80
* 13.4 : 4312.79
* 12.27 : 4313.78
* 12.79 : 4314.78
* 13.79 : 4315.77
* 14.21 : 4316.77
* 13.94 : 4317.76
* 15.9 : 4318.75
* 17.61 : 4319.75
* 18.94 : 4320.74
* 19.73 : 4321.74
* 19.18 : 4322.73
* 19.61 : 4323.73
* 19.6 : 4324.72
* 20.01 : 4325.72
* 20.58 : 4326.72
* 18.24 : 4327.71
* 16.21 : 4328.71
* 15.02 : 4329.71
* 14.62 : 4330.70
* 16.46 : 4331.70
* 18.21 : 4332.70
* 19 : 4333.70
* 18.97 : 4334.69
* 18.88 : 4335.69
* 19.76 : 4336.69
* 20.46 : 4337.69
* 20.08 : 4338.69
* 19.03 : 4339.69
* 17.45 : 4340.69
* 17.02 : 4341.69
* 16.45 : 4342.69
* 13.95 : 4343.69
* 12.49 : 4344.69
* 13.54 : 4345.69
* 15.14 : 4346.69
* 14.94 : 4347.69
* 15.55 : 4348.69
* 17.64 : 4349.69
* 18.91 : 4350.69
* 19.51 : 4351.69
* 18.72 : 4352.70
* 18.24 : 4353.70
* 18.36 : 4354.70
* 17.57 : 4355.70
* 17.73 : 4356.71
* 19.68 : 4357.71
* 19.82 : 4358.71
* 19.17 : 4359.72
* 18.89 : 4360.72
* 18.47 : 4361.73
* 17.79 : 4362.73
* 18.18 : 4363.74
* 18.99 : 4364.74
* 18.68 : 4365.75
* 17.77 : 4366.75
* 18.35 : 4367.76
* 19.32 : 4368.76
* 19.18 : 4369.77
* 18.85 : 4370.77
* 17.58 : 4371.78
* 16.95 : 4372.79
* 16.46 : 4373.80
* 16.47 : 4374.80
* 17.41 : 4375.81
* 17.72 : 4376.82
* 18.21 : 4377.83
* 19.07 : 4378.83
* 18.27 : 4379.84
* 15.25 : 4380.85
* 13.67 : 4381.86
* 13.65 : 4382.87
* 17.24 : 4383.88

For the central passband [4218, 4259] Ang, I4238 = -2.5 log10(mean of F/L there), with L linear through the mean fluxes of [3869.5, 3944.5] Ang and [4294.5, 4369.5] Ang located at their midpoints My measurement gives -0.13 mag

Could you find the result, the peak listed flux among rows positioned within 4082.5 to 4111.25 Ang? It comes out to 21.47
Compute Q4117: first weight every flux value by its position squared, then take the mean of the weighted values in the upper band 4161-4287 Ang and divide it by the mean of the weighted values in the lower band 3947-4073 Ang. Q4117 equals 1.22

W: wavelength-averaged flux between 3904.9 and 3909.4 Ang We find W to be 14.1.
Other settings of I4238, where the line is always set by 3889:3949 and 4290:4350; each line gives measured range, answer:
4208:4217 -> -0.20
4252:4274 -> -0.13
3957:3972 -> 0.04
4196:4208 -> -0.16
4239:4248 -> -0.23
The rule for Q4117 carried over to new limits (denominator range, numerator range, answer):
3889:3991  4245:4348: 1.54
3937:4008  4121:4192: 1.52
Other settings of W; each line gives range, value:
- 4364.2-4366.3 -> 18.8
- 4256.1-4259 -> 18.9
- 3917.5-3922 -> 14.8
